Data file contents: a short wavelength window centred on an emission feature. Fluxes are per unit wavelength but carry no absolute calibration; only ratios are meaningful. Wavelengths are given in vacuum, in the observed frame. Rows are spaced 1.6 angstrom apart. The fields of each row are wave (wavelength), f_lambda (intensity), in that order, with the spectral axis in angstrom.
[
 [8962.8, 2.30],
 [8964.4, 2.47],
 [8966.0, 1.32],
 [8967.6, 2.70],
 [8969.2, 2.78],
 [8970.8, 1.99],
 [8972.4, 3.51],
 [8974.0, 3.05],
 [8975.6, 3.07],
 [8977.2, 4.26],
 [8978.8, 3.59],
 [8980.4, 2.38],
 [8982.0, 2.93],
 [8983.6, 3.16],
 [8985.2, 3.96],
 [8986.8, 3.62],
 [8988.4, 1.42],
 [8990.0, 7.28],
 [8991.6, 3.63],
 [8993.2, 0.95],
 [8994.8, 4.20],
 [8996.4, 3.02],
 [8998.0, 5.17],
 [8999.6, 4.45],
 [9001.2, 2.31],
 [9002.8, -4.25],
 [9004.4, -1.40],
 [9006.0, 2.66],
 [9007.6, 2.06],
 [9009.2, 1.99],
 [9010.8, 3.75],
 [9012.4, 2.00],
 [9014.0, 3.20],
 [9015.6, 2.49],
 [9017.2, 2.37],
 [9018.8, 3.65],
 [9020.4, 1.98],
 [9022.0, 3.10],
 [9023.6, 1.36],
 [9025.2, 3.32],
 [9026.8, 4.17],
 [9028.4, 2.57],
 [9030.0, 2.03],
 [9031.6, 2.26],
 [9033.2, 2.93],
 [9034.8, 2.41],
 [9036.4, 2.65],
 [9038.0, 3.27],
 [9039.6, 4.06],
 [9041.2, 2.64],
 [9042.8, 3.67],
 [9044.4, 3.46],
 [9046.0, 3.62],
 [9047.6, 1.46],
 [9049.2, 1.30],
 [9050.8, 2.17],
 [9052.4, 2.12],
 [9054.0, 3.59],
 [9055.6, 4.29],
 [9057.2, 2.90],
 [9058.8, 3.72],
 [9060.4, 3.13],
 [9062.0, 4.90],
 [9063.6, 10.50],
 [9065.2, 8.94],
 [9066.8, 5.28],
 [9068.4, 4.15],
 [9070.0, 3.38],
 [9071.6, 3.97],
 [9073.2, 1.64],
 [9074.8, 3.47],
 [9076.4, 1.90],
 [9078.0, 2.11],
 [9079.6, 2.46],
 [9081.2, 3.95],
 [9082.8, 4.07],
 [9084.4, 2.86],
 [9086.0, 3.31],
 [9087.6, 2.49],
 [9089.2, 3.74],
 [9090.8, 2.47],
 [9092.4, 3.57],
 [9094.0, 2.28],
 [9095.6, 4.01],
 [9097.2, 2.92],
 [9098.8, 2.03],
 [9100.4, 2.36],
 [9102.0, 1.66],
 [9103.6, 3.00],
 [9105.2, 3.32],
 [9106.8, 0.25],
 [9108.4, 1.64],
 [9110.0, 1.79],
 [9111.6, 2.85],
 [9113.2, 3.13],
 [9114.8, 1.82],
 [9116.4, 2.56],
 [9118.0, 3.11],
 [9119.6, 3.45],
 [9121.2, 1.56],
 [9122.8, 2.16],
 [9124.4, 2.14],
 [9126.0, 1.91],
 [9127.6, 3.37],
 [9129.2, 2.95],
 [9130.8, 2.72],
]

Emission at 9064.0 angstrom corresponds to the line H-beta 4861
